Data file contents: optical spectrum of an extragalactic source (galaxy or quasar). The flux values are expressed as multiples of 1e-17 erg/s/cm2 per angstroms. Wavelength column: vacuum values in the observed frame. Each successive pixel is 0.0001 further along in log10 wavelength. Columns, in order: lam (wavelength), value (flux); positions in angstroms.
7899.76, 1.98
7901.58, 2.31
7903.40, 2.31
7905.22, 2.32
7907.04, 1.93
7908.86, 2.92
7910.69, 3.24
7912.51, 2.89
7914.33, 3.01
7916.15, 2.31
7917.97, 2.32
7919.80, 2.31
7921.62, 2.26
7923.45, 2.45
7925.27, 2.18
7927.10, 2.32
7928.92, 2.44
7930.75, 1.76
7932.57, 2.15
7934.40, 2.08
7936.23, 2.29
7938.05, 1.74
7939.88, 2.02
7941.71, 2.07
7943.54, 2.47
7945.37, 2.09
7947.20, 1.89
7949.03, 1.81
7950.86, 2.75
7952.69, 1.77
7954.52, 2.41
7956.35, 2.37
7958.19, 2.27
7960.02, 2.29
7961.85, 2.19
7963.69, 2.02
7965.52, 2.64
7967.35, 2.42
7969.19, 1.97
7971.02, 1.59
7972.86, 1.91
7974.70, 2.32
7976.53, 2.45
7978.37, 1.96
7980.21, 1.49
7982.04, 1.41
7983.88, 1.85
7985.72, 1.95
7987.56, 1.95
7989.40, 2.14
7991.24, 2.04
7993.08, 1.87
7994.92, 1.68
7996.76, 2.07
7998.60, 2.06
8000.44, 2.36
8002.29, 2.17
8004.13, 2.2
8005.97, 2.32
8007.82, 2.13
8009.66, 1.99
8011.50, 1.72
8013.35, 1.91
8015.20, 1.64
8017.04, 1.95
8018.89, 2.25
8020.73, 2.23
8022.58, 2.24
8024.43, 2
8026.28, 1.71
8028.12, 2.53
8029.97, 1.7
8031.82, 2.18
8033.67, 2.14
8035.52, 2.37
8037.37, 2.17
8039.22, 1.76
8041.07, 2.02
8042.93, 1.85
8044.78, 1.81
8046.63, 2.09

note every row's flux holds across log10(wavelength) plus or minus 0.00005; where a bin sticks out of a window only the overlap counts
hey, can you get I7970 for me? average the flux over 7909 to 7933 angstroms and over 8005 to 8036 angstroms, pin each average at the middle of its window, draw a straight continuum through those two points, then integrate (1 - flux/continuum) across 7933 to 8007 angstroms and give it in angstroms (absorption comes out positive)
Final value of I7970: 5.6 angstroms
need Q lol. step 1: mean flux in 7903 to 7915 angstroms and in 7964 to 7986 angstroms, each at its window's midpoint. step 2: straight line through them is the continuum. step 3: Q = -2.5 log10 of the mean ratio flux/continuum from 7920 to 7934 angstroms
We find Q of 0.12 mag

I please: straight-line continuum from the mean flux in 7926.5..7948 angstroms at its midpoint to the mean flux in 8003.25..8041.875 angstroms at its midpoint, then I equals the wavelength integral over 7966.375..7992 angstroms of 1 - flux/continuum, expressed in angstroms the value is 1.5 angstroms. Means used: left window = 2.11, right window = 2.06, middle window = 1.96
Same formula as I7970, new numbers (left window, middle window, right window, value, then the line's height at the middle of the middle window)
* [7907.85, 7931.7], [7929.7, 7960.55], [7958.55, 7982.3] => 2.0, 2.28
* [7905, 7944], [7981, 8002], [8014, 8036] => 2.1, 2.16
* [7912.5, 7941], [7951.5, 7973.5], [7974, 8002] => -0.7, 2.09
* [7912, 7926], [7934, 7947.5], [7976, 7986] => 0.9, 2.24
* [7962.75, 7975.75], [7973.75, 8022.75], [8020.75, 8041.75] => 2.2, 2.11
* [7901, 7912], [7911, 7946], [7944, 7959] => 1.0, 2.35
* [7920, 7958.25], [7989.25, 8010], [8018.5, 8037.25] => 0.6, 2.15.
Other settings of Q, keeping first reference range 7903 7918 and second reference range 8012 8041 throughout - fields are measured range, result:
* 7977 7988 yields 0.25 mag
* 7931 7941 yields 0.22 mag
